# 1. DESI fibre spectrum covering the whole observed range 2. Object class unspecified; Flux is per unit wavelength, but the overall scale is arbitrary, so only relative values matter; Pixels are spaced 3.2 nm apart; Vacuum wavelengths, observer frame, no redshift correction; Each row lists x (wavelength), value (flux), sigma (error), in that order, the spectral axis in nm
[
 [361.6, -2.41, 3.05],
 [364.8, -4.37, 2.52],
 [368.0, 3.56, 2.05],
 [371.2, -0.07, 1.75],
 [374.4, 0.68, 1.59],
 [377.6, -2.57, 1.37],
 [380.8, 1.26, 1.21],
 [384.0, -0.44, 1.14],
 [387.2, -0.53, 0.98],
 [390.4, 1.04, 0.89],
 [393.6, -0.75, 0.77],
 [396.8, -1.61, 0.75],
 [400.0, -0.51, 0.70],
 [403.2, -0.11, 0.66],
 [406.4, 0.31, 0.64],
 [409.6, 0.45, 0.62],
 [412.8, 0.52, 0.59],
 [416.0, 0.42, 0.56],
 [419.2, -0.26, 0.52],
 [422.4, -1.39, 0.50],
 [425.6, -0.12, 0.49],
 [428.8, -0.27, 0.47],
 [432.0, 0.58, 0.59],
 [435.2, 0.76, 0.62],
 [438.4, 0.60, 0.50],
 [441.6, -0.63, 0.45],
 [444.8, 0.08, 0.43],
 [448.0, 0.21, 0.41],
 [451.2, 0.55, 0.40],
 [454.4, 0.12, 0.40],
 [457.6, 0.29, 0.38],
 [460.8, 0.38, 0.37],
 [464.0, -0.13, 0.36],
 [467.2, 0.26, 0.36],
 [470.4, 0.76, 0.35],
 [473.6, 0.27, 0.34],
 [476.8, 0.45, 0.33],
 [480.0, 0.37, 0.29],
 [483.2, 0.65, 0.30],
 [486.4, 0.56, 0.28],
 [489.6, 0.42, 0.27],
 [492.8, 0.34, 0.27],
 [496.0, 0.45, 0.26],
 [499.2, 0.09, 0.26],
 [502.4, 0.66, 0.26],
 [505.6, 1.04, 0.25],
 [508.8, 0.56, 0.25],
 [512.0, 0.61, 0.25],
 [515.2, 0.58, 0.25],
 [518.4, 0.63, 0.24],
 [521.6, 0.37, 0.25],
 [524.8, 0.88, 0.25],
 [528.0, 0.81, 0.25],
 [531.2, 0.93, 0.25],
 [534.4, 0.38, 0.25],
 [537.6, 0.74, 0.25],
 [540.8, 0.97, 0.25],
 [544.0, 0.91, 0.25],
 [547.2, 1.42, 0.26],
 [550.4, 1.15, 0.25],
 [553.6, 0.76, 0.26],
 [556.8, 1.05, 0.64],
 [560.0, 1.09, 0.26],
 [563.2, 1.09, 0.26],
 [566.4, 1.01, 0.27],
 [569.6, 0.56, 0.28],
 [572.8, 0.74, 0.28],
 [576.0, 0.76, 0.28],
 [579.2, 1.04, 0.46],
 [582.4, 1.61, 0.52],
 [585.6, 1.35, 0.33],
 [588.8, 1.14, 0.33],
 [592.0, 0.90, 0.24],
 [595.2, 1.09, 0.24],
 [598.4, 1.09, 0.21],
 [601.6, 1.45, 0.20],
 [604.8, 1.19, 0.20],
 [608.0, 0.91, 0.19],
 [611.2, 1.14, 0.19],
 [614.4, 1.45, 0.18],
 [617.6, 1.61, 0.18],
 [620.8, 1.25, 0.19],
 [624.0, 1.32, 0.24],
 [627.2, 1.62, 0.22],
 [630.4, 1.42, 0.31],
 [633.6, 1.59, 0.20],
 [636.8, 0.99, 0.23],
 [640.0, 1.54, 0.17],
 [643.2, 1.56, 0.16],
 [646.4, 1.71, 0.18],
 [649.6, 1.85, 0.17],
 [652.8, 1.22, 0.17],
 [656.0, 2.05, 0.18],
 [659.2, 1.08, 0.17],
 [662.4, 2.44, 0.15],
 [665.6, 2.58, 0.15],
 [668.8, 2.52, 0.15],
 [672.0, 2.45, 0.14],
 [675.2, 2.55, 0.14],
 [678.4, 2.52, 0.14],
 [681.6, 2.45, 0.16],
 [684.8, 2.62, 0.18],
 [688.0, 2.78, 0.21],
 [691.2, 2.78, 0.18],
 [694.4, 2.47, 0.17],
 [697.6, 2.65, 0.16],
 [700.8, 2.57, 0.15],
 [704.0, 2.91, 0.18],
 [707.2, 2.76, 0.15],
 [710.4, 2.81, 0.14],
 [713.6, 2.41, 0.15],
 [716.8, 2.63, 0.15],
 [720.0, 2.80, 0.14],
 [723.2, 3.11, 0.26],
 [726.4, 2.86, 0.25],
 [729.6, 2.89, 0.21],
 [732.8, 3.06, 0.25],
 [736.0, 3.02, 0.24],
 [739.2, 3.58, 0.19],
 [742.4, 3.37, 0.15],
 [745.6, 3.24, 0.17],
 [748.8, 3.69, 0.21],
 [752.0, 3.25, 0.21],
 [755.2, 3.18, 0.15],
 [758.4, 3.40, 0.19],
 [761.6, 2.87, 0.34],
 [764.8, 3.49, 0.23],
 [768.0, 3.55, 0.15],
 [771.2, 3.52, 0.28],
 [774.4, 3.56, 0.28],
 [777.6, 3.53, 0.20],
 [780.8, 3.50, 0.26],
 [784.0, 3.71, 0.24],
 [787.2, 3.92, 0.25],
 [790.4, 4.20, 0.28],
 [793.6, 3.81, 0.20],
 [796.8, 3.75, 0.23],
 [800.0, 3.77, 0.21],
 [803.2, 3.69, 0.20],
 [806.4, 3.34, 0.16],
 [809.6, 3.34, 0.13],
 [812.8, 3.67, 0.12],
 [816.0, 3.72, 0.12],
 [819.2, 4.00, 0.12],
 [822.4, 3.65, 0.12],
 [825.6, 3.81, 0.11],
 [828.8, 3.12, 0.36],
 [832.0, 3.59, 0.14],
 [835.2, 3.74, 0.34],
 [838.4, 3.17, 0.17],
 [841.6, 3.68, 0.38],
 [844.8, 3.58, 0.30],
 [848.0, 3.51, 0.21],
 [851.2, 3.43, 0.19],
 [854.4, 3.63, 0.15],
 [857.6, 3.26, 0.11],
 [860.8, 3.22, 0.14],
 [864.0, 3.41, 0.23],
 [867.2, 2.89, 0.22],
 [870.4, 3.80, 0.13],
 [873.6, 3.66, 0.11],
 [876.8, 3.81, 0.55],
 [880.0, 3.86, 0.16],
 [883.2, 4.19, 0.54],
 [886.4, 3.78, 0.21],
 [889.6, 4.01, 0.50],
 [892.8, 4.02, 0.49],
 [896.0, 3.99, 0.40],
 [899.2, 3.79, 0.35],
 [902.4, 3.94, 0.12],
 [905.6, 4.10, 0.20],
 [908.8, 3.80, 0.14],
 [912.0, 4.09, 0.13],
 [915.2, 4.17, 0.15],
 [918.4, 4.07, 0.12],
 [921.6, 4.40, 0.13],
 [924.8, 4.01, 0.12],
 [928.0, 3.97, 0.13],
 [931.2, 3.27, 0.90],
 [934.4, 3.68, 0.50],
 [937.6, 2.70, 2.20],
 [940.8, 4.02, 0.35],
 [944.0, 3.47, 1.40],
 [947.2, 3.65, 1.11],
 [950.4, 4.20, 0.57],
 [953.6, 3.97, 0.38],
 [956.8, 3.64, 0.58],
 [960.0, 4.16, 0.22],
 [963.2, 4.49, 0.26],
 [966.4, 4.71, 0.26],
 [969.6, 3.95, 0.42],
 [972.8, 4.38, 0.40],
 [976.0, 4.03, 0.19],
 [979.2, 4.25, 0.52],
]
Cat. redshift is 0.660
